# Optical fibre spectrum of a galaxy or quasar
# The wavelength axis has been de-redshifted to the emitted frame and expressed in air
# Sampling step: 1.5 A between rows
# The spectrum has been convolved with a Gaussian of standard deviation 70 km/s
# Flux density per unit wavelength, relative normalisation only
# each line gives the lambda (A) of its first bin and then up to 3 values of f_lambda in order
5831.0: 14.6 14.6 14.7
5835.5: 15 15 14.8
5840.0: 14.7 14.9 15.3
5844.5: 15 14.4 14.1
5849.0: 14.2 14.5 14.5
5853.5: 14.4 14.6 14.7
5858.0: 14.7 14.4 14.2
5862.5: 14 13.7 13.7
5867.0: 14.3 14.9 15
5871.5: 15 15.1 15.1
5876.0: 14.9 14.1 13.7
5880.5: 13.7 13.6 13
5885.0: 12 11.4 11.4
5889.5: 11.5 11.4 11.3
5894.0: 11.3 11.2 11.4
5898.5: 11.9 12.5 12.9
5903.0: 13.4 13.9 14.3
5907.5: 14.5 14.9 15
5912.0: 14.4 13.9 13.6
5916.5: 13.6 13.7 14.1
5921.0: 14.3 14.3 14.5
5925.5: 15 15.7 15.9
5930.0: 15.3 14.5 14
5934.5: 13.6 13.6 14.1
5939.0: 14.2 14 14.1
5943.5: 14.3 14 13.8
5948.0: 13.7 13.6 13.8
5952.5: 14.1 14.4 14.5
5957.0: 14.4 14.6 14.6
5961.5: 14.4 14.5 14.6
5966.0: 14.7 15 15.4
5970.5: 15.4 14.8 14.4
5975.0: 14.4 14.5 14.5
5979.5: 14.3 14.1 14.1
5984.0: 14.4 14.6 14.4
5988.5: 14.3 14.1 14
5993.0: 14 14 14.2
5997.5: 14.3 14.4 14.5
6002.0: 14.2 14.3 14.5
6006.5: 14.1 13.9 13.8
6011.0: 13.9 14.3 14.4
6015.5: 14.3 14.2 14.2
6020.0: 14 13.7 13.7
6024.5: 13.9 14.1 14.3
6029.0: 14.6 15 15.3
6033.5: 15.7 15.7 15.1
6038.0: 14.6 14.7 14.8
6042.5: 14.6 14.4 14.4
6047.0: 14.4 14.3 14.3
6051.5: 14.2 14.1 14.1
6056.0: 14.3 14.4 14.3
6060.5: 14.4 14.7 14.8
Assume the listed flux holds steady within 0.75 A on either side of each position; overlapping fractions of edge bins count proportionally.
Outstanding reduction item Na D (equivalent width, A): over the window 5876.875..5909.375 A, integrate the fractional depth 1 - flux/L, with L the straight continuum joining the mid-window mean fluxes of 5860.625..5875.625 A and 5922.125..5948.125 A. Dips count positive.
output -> 4.0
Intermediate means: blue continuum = 14.5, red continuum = 14.4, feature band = 12.7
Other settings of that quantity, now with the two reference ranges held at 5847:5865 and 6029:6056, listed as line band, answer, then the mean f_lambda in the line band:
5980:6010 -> 0.8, 14.2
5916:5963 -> 0.6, 14.3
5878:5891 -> 1.7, 12.5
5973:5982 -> 0.1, 14.4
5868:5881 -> -0.2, 14.6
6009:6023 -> 0.5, 14.1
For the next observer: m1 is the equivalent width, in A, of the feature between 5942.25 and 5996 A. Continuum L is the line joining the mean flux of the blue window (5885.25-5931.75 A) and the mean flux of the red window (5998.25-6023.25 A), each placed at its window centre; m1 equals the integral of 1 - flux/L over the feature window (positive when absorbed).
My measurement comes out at -1.95 A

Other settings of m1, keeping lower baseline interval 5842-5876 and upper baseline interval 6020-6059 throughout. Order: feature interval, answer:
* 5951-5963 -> 0.1 A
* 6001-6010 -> 0.2 A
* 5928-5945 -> 0.3 A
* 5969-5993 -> 0.1 A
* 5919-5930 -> -0.3 A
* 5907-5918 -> 0.2 A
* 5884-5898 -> 3.0 A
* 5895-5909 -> 1.5 A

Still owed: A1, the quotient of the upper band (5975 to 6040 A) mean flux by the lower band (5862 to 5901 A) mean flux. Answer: 1.1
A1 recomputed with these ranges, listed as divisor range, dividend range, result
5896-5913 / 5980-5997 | 1.05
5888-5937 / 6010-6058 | 1.06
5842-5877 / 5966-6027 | 0.98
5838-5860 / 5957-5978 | 1.01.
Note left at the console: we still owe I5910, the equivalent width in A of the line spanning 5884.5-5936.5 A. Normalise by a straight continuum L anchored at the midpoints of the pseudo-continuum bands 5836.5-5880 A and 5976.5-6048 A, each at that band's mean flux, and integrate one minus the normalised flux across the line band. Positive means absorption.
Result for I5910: 3.7 A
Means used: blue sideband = 14.5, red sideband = 14.4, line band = 13.4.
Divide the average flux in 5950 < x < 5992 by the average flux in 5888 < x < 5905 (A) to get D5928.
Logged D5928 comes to 1.21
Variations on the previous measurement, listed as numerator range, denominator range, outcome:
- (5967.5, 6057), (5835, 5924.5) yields 1.04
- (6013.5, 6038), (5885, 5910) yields 1.16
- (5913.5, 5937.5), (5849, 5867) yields 1.00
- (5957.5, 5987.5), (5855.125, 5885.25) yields 1.02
